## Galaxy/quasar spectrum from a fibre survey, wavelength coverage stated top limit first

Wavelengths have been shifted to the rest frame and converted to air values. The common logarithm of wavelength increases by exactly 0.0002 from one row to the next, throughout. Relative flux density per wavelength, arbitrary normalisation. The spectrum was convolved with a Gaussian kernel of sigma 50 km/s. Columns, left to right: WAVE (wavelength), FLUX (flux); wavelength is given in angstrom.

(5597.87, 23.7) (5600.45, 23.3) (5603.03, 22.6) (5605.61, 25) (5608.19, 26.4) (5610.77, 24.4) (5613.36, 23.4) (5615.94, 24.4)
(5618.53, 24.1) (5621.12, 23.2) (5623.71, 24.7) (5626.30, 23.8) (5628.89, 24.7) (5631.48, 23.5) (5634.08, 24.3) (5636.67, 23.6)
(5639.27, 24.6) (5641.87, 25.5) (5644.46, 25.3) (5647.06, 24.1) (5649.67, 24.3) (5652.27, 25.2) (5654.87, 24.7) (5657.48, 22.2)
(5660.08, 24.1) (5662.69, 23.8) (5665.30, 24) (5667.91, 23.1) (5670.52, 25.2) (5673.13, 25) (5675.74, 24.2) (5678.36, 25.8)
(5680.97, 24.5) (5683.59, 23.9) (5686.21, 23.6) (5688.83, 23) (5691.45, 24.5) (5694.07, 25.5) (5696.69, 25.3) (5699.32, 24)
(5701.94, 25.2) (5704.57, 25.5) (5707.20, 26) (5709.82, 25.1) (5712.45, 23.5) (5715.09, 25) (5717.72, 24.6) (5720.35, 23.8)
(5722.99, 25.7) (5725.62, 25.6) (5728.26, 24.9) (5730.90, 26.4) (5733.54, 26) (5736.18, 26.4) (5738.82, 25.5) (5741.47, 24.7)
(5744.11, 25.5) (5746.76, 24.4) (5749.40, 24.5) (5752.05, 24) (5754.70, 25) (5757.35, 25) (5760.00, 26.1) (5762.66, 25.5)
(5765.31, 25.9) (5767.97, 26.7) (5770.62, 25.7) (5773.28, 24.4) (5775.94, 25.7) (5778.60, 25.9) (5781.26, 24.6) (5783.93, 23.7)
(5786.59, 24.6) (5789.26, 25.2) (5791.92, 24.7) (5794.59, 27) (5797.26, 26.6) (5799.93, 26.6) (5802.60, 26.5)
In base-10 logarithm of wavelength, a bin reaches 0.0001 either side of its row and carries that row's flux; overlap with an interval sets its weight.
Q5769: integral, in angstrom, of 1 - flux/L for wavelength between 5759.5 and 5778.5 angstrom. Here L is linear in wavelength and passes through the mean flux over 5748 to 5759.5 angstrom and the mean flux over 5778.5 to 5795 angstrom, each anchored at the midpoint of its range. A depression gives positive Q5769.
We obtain -0.67 angstrom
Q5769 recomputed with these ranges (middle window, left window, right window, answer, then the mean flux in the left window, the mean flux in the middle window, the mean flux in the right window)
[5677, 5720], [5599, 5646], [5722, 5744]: 0.9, 24.3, 24.7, 25.6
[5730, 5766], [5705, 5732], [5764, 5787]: -0.2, 25.1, 25.3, 25.3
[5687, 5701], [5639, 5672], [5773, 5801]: 0.1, 24.3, 24.5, 25.4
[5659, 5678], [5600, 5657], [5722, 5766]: 0.3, 24.3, 24.3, 25.4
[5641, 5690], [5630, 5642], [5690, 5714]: 0.5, 24.2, 24.3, 24.9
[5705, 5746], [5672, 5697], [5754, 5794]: -0.6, 24.5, 25.2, 25.3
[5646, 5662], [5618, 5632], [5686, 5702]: 0.1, 24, 24.1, 24.4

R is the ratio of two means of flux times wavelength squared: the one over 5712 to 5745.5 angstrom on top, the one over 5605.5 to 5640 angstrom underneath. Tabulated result 1.08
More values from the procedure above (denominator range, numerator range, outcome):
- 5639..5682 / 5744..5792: 1.07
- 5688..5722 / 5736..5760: 1.03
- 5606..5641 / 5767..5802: 1.11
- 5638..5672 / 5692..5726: 1.05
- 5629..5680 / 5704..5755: 1.06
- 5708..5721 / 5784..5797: 1.06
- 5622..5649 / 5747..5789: 1.08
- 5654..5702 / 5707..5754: 1.05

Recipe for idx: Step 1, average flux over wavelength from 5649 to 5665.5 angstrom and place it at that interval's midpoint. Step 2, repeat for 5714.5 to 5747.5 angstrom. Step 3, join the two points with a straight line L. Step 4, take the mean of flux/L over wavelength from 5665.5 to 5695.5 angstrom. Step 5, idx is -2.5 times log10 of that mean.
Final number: 0.00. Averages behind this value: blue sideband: 24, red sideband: 25.3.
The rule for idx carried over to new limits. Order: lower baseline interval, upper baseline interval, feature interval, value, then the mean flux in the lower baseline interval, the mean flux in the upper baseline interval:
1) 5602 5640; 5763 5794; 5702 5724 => 0.00 mag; 24.2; 25.2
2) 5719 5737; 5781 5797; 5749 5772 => -0.01 mag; 25.5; 25.1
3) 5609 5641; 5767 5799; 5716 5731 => -0.01 mag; 24.1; 25.4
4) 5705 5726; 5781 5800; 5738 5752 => 0.01 mag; 24.9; 25.3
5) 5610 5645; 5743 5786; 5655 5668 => 0.04 mag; 24.2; 25.2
